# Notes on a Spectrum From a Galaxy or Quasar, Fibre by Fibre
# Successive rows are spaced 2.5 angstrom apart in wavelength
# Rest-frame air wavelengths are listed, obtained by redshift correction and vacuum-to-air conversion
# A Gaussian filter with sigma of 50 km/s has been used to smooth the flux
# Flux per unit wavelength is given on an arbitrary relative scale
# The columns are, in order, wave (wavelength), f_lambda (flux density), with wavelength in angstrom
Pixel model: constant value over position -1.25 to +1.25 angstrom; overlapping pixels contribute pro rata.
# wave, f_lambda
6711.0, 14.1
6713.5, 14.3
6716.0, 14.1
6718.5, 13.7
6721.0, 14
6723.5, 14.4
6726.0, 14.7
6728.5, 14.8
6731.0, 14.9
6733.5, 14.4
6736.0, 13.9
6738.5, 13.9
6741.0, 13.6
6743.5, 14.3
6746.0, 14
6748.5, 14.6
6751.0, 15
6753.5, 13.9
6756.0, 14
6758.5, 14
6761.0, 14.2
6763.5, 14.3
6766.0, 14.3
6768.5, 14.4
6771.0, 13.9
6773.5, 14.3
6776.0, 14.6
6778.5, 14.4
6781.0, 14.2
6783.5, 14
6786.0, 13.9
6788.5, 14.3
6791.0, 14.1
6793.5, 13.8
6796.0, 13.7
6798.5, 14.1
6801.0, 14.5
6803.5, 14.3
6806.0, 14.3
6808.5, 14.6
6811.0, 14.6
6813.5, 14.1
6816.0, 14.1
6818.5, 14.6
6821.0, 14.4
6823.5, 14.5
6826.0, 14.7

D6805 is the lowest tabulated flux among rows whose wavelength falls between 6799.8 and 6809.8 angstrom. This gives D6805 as 14.3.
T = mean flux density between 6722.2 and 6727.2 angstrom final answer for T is 14.5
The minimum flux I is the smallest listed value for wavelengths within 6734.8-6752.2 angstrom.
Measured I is 13.6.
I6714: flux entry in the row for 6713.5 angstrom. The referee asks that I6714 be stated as 14.3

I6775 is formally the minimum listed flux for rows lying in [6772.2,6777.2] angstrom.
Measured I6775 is 14.3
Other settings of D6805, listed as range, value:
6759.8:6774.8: 13.9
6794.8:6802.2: 13.7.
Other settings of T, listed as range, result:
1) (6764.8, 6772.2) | 14.2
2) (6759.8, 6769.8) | 14.3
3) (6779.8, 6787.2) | 14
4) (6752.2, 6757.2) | 14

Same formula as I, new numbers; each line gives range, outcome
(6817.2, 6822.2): 14.4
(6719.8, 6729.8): 14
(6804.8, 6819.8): 14.1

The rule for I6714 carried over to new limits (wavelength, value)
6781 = 14.2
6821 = 14.4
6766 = 14.3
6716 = 14.1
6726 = 14.7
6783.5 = 14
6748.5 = 14.6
